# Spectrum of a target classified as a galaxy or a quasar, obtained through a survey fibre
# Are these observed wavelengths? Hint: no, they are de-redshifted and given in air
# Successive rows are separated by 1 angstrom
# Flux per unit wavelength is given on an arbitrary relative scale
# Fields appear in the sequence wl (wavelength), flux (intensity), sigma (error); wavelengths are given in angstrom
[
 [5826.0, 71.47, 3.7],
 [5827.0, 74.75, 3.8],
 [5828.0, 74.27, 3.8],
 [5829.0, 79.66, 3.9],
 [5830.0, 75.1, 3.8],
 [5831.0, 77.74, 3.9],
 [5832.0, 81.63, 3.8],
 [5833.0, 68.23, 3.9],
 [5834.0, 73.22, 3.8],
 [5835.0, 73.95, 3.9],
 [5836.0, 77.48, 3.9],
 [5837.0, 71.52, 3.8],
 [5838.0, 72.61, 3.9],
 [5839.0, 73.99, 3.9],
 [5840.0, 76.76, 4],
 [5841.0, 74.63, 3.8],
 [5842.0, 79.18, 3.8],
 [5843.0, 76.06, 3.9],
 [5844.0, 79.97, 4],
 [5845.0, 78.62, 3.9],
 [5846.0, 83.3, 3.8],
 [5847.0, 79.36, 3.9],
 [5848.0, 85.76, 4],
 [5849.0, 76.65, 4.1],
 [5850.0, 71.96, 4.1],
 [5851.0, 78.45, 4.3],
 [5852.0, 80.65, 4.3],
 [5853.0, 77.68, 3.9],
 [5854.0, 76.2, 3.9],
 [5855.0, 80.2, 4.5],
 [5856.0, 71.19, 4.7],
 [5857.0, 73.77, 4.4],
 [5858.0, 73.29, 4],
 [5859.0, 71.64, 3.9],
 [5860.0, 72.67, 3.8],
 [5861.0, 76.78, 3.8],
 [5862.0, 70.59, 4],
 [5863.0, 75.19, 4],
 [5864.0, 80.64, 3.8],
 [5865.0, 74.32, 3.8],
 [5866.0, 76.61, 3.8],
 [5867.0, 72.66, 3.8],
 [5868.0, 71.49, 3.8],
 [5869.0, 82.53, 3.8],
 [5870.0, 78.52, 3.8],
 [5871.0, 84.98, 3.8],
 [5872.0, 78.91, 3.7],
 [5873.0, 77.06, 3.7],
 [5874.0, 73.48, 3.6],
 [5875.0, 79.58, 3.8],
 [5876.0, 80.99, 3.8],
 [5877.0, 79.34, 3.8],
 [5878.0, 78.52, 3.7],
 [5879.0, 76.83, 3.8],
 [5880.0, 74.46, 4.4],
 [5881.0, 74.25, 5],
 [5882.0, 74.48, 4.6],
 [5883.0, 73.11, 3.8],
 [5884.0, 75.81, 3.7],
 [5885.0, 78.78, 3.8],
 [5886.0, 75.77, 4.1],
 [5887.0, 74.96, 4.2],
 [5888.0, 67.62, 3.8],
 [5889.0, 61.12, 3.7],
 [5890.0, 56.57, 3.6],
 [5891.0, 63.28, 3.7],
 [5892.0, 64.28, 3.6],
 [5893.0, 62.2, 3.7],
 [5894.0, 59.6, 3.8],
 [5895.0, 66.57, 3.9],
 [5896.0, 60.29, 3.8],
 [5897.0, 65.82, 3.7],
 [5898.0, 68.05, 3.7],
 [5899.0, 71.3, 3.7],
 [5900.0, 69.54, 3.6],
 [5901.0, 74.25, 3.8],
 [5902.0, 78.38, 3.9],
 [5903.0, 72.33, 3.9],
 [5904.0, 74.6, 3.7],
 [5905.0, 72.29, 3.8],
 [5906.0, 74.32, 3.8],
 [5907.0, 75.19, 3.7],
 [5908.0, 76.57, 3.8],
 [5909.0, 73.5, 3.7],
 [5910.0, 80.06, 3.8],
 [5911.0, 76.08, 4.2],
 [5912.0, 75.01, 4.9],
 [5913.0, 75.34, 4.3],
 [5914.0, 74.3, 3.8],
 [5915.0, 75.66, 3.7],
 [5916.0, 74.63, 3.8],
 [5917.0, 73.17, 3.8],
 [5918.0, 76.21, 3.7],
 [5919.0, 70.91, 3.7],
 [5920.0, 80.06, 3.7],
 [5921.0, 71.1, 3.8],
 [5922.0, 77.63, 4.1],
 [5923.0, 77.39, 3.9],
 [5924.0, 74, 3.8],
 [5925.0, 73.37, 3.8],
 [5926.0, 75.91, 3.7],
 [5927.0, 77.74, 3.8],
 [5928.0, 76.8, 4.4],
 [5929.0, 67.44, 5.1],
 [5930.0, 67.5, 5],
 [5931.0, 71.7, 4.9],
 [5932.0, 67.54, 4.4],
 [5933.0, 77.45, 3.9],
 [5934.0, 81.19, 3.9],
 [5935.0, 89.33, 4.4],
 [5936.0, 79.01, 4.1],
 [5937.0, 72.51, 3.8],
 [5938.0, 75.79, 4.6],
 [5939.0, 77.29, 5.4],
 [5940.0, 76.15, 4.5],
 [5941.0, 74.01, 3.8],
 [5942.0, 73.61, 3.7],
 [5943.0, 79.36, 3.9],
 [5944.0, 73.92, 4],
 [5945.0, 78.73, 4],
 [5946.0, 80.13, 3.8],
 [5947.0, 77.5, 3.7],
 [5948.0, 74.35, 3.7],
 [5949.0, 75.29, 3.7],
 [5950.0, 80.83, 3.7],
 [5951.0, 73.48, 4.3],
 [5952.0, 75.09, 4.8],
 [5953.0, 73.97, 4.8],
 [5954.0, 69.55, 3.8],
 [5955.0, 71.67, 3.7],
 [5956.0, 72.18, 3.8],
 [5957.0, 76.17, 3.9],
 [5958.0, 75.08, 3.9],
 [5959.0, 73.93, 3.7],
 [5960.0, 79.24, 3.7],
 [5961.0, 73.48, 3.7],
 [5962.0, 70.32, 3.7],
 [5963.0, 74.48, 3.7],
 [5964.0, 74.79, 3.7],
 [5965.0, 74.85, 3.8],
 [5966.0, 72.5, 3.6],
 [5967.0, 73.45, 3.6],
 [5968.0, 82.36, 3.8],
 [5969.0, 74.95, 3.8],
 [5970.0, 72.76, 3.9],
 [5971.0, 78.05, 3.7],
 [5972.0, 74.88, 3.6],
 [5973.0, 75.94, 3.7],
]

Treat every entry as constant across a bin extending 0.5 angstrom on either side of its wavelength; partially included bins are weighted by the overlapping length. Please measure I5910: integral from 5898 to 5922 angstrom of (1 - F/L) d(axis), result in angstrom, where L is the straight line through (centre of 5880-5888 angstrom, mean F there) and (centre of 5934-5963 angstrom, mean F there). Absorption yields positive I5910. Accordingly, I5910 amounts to 0.2 angstrom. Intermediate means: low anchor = 74.8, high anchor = 75.9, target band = 74.5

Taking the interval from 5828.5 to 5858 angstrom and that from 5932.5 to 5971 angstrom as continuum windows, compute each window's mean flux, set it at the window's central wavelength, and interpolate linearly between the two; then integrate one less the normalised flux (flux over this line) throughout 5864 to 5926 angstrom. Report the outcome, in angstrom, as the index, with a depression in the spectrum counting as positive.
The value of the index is 2.2 angstrom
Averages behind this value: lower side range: 76.7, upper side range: 75.8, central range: 73.5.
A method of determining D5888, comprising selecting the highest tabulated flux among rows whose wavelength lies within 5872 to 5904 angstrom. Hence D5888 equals 80.99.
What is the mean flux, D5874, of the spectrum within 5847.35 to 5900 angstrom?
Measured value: 73.6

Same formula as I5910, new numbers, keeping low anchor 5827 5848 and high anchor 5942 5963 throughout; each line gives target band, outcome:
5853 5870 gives 0.2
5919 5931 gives 0.2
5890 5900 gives 1.5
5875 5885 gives -0.1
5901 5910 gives 0.1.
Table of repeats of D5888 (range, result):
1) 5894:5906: 78.38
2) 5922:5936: 89.33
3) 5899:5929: 80.06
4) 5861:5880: 84.98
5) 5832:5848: 85.76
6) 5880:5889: 78.78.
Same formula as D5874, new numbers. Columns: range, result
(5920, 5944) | 75.5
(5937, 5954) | 75.9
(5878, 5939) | 72.9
